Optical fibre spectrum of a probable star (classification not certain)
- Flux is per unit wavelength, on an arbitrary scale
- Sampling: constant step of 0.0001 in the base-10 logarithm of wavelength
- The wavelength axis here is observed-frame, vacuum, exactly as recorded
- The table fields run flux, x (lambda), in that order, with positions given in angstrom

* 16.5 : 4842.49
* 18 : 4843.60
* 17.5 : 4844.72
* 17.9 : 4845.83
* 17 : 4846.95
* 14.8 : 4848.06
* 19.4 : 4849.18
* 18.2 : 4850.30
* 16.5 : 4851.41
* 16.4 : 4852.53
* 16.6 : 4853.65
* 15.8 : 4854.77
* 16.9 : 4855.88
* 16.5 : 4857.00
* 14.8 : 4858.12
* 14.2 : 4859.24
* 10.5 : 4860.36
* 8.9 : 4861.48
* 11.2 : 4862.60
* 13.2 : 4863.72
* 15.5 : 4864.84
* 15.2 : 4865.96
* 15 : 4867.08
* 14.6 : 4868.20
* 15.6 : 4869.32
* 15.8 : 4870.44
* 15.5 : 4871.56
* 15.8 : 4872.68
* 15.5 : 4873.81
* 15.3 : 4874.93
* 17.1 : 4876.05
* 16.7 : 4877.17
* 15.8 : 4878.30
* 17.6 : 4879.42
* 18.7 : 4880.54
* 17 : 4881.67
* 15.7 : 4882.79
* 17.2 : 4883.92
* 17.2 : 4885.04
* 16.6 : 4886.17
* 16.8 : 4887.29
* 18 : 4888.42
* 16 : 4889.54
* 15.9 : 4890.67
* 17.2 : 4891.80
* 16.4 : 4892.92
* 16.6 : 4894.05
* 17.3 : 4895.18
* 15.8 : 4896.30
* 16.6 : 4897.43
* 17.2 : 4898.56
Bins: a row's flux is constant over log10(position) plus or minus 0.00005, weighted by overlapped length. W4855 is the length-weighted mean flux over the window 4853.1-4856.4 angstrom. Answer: 16.5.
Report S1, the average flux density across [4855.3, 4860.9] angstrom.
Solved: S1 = 14.6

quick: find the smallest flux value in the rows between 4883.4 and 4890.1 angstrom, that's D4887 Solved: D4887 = 16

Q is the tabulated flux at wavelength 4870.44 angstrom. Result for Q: 15.8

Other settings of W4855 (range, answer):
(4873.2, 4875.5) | 15.4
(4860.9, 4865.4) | 12.2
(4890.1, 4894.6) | 16.5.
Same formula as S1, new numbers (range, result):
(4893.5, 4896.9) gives 16.6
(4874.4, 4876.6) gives 16.2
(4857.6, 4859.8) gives 14.5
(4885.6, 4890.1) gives 16.9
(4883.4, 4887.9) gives 17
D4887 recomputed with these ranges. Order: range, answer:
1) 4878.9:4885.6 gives 15.7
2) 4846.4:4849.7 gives 14.8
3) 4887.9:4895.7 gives 15.9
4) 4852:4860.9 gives 10.5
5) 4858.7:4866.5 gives 8.9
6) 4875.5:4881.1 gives 15.8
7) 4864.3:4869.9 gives 14.6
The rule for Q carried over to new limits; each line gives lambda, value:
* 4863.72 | 13.2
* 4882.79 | 15.7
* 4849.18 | 19.4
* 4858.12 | 14.8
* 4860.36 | 10.5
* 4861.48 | 8.9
